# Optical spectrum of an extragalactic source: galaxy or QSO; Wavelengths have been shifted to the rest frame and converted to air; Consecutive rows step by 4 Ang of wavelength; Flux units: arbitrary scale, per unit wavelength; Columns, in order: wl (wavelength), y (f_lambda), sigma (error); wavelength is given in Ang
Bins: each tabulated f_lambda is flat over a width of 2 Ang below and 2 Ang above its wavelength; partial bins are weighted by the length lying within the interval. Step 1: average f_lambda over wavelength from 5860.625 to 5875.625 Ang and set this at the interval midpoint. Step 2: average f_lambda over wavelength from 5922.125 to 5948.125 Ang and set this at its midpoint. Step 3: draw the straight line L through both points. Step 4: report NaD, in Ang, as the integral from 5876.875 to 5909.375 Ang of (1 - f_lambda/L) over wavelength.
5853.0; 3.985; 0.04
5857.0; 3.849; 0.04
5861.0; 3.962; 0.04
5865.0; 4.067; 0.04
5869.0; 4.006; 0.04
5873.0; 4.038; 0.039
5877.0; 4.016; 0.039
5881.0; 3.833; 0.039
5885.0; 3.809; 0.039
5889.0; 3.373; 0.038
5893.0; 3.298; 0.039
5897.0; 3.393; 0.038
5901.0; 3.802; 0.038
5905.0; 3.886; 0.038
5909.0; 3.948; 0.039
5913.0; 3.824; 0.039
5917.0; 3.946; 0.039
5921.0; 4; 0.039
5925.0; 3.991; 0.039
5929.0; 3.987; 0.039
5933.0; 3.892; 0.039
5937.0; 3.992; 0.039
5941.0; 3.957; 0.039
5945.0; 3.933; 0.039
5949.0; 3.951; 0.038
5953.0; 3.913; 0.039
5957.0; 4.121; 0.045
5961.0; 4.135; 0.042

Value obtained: 2.6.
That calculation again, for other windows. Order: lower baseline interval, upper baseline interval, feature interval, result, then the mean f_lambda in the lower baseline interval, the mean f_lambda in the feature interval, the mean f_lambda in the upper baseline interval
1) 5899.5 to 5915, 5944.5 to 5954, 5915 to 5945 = -0.5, 3.87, 3.96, 3.93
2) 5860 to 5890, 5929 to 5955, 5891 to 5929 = 1.2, 3.9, 3.8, 3.94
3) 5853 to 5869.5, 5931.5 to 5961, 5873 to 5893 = 1.2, 3.97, 3.74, 3.98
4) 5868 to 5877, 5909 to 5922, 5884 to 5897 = 1.7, 4.02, 3.45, 3.92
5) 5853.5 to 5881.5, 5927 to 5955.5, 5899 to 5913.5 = 0.3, 3.98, 3.87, 3.95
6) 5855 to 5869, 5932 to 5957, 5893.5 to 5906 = 1.0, 3.97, 3.63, 3.96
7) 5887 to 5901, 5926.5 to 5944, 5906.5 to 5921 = -1.0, 3.42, 3.92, 3.96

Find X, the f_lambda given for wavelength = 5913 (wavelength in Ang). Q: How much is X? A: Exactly 3.824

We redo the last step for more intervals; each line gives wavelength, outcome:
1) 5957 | 4.121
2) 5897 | 3.393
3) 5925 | 3.991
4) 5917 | 3.946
